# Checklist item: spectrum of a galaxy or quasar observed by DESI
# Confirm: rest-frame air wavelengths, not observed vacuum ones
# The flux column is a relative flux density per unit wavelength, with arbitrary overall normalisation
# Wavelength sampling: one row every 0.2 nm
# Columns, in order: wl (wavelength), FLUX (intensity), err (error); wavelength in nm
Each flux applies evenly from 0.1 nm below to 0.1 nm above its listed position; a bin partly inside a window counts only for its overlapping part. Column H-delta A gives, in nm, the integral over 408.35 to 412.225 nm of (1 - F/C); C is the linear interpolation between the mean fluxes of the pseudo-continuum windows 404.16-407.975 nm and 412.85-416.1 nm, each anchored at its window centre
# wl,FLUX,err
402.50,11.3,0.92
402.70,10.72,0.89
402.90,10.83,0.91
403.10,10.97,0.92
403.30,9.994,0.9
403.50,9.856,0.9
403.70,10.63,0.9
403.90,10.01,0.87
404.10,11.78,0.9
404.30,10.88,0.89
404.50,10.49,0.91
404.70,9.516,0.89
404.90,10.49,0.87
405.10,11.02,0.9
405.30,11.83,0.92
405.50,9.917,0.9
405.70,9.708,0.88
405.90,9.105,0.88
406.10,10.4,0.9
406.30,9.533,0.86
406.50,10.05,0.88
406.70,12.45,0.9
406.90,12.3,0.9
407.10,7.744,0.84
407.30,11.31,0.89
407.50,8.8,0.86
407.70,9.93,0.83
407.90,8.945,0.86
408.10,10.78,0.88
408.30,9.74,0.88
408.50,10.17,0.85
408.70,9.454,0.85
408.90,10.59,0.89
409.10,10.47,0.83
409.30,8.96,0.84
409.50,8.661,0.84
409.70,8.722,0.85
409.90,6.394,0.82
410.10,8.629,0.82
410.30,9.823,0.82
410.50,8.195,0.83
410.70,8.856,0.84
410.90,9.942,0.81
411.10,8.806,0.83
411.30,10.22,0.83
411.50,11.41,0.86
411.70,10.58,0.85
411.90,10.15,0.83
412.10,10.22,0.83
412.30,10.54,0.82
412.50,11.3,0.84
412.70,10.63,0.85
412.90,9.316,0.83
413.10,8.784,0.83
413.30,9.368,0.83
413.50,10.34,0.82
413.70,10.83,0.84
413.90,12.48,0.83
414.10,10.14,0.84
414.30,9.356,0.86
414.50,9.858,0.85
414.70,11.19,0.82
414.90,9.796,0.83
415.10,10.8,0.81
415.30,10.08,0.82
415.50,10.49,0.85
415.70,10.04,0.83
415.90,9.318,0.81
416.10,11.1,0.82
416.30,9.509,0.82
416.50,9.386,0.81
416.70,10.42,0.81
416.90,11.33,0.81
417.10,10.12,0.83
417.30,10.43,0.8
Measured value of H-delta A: 0.27 nm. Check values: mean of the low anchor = 10.3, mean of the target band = 9.5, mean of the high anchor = 10.2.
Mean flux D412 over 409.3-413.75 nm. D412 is 9.59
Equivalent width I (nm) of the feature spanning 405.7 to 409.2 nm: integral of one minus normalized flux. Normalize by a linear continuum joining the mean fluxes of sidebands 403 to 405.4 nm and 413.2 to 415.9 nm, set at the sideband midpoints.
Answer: 0.15 nm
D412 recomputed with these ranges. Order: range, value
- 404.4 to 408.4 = 10.2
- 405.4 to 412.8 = 9.82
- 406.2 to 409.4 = 10.1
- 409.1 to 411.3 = 8.85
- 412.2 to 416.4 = 10.3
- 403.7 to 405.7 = 10.6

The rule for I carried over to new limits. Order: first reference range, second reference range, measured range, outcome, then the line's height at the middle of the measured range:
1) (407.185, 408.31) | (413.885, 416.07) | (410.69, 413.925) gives -0.02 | 10.1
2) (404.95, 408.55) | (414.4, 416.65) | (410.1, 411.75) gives 0.09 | 10.2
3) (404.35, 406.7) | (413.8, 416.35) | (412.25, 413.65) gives 0.04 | 10.3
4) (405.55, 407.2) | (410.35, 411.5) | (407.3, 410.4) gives 0.11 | 9.76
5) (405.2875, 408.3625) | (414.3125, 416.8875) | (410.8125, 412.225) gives -0.01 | 10.1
